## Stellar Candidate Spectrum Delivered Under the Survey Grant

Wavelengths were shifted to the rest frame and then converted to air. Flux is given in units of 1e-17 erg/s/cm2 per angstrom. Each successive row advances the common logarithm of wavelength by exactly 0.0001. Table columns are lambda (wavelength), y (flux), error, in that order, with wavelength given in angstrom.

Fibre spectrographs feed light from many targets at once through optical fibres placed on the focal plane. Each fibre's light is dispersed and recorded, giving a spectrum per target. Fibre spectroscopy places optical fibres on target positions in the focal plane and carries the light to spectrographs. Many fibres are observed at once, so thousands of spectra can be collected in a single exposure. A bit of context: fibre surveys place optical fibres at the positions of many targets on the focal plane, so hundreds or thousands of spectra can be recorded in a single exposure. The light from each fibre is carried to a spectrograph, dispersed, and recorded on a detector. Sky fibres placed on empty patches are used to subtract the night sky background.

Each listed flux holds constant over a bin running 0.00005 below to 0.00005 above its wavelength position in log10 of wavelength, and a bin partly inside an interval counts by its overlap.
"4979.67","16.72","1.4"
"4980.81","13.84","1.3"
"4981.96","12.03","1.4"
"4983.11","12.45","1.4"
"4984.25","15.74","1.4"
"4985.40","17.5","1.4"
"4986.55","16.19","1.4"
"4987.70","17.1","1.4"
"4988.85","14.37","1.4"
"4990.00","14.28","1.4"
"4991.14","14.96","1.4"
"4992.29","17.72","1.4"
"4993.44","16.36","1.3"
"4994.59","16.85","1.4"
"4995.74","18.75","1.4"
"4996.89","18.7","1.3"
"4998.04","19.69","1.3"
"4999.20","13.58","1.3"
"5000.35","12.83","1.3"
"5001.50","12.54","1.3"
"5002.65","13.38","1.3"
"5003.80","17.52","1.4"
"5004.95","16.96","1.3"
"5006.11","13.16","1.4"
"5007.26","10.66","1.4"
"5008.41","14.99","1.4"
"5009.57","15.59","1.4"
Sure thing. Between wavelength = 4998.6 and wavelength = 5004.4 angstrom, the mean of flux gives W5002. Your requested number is 14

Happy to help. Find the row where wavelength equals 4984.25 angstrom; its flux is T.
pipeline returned 15.74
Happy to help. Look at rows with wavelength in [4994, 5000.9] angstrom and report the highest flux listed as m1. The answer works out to 19.69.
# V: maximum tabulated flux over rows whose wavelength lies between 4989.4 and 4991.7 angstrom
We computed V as 14.96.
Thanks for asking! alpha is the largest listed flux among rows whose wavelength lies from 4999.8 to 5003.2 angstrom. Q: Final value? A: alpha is 13.38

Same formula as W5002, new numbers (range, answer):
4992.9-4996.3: 17.3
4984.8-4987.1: 16.8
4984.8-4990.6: 15.9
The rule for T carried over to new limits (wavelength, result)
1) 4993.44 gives 16.36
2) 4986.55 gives 16.19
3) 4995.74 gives 18.75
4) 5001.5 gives 12.54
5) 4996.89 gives 18.7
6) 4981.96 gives 12.03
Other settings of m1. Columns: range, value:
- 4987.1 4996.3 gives 18.75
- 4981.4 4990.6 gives 17.5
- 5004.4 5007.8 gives 16.96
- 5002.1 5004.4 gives 17.52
